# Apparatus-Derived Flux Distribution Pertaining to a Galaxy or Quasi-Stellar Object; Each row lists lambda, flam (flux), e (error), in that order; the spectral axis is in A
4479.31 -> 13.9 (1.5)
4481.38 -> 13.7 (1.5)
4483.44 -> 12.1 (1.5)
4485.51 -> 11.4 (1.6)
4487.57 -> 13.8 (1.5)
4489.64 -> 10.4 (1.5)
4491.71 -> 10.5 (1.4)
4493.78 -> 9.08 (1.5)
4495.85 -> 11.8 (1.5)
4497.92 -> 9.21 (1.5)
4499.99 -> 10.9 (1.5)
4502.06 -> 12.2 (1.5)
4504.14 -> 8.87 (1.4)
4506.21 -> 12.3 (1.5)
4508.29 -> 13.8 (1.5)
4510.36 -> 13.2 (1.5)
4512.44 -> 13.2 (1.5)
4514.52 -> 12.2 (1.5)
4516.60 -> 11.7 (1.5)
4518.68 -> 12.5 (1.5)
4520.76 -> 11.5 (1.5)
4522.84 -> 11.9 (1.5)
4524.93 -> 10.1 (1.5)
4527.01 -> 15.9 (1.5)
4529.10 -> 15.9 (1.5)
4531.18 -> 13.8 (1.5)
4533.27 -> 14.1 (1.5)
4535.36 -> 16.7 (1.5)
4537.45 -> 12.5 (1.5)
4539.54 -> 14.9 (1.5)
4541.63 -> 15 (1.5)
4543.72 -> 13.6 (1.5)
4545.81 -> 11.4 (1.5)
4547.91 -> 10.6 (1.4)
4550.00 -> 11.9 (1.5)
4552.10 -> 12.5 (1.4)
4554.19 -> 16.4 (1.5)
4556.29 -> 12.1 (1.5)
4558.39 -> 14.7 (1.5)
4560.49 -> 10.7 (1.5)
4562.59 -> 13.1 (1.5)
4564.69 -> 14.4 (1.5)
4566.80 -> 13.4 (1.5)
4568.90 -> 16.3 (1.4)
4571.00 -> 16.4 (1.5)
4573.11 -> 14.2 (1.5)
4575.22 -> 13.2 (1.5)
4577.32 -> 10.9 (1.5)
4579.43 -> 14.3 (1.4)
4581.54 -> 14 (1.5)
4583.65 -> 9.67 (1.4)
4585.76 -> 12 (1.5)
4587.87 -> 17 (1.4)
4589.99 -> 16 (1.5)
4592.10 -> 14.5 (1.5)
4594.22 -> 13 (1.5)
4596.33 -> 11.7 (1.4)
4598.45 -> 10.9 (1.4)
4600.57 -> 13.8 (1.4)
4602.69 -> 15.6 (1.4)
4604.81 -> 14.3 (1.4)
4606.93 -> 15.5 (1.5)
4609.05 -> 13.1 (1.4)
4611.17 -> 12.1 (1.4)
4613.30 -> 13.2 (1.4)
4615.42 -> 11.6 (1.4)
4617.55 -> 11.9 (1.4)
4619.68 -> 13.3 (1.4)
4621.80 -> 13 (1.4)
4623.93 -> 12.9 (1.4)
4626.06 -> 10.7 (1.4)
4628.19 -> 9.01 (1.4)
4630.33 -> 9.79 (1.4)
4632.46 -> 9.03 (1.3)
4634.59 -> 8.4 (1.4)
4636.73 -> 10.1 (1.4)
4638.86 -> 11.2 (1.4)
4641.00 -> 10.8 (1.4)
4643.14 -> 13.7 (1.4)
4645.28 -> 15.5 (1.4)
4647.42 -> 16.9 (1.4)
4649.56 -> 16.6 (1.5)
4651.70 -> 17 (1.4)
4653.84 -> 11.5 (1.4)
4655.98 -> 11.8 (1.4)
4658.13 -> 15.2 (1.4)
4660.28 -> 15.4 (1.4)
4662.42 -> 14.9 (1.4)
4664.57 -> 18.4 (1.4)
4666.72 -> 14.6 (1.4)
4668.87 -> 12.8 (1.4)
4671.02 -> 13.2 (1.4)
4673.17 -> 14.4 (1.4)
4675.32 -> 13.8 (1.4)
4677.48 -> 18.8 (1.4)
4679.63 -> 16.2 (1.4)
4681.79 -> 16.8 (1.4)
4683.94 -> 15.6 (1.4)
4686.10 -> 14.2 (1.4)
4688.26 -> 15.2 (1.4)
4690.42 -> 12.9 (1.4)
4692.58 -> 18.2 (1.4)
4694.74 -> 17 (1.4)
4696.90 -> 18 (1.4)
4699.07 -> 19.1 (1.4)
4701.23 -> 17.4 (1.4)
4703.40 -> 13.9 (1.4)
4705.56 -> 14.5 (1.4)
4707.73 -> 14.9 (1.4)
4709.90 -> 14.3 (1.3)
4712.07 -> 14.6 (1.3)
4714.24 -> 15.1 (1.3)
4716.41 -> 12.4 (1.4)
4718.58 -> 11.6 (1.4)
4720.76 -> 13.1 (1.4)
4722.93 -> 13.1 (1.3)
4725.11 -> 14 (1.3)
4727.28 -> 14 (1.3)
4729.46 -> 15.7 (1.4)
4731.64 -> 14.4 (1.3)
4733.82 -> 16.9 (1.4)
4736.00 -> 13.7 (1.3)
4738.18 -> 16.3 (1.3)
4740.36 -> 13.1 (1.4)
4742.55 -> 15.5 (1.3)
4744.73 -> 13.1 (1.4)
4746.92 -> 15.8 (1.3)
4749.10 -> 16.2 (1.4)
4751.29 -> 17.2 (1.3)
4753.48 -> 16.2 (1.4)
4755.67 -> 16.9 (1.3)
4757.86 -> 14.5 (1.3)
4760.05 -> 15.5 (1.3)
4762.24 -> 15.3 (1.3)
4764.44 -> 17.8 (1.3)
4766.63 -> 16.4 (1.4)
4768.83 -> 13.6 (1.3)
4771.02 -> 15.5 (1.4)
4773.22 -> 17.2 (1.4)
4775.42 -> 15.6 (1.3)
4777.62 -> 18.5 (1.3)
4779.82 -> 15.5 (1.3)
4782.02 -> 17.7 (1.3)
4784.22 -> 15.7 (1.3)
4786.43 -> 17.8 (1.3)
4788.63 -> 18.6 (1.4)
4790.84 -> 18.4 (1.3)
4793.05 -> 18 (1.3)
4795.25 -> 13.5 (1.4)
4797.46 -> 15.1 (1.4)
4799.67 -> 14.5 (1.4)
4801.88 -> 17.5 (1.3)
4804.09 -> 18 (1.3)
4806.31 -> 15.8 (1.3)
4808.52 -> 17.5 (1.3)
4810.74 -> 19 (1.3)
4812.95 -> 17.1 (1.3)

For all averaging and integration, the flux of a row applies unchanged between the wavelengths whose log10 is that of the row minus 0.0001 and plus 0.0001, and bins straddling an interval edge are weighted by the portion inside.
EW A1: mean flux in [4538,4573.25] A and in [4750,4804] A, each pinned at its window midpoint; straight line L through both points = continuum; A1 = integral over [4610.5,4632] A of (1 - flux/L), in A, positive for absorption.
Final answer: 4.10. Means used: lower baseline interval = 13.6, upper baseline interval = 16.4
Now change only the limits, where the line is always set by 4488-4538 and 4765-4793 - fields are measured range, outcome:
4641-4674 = 0.1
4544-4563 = 0.5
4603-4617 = 0.5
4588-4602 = 0.0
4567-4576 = -1.1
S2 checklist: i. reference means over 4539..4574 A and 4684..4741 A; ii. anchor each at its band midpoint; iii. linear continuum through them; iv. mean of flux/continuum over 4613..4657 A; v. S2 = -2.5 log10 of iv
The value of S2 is 0.16 mag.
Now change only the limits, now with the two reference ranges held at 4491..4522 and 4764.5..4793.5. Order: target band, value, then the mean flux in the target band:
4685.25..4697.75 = -0.055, 15.9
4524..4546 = -0.167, 14.1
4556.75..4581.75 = -0.081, 13.8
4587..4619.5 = -0.014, 13.6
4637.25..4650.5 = 0.022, 13.9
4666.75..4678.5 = 0.014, 14.6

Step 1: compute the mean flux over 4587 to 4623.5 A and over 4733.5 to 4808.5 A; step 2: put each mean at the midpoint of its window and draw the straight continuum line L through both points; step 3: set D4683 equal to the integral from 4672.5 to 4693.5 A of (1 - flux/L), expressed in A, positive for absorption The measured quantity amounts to -1.3 A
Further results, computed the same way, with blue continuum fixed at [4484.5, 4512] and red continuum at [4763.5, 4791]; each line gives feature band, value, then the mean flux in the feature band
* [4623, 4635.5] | 3.5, 9.96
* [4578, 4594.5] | -0.9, 13.8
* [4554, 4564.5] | -0.6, 13.2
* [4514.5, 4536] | -2.5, 13.3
